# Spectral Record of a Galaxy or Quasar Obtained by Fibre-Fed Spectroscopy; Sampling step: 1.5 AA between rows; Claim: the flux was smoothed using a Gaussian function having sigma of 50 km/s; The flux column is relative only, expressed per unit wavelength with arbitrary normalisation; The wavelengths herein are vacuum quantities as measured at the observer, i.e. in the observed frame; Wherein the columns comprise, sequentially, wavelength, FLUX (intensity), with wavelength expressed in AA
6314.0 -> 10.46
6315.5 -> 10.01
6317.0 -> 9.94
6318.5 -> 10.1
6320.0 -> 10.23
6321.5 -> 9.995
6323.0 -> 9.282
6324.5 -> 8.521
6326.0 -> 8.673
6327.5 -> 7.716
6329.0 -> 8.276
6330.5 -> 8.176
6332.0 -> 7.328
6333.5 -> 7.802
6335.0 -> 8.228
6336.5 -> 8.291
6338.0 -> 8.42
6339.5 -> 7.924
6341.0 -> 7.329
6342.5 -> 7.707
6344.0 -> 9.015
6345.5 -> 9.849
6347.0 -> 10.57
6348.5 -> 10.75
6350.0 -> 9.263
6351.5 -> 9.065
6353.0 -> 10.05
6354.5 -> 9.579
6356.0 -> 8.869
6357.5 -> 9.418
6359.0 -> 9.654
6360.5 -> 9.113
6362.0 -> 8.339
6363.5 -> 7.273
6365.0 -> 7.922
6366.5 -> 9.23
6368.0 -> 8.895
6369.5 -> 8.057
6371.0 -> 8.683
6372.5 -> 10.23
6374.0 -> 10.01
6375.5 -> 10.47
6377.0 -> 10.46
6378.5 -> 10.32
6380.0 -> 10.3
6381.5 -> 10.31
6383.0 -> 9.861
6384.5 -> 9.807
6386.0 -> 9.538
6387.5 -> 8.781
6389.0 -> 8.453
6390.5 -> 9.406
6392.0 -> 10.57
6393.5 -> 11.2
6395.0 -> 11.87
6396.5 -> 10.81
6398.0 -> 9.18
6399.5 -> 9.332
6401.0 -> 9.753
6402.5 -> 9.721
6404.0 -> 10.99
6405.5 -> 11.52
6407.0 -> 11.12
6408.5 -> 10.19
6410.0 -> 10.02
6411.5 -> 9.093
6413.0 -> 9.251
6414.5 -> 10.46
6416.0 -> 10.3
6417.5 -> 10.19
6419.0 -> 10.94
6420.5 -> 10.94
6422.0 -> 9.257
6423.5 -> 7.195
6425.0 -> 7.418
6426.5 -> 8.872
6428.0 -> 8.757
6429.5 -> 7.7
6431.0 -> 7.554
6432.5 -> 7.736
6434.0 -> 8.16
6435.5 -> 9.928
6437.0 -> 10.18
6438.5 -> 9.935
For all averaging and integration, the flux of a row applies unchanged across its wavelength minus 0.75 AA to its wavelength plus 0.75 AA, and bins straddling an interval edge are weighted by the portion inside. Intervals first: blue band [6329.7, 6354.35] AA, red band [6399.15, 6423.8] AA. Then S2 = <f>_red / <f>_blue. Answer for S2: 1.15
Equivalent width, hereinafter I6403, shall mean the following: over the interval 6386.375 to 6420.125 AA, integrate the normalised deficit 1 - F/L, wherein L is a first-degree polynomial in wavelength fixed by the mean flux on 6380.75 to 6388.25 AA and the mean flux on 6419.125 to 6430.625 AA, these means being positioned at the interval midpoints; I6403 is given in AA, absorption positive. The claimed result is -3.5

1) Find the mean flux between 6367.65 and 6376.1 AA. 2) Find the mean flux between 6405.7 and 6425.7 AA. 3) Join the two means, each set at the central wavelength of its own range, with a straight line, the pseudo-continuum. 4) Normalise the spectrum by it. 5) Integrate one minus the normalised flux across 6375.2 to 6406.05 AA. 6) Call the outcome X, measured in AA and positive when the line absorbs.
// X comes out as -1.8 AA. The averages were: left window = 9.4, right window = 9.78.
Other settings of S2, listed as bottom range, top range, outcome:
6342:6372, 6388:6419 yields 1.12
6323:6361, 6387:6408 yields 1.16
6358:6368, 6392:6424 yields 1.18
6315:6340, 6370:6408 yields 1.15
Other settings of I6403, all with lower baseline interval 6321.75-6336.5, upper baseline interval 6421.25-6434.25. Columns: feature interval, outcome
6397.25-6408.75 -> -3.0 AA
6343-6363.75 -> -2.9 AA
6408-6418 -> -2.2 AA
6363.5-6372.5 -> -0.4 AA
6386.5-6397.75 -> -2.7 AA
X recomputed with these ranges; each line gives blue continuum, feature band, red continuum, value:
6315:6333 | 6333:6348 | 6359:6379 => 0.8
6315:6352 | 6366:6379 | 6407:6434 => -0.8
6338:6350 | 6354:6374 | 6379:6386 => 1.3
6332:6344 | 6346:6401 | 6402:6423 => -3.4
